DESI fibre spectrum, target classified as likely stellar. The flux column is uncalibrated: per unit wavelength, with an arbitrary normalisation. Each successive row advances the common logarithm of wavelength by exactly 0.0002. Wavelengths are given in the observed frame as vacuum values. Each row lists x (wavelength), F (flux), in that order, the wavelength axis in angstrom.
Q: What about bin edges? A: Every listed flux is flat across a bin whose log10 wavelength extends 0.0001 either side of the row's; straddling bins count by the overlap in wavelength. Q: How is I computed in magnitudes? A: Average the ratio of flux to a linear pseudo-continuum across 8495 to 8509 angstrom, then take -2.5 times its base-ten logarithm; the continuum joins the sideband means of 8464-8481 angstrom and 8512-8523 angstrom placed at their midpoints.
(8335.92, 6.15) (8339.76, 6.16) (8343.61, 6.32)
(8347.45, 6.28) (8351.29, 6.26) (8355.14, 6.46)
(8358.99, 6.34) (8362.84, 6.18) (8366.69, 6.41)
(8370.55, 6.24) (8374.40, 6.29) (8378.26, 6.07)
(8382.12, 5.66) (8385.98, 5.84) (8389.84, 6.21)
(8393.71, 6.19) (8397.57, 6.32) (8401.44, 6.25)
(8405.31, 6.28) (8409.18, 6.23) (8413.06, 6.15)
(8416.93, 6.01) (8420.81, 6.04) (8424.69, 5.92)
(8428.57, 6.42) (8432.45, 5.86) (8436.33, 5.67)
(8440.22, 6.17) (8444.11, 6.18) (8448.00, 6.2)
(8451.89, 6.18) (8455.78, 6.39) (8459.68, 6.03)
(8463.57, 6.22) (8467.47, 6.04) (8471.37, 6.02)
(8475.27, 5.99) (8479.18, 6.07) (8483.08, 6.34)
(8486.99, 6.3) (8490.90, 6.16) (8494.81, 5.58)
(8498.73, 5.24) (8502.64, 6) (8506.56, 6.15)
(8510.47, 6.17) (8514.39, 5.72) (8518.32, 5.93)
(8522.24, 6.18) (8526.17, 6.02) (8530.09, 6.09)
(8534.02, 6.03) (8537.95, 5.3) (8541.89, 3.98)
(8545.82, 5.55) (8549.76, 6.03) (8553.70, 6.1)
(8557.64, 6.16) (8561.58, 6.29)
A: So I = 0.034 mag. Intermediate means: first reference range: 6.04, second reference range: 5.92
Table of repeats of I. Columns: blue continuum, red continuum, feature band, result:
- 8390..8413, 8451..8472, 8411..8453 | 0.02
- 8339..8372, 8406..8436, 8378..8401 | 0.02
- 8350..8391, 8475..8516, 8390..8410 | -0.02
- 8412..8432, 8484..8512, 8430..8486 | -0.01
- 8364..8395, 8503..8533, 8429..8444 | 0.02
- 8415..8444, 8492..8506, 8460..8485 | -0.05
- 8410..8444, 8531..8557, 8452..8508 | -0.04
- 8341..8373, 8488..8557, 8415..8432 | 0.00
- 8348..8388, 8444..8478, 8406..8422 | 0.01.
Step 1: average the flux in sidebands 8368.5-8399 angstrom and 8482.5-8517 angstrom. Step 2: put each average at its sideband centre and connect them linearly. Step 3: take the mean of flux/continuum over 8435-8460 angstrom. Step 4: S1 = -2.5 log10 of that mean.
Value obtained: -0.02 mag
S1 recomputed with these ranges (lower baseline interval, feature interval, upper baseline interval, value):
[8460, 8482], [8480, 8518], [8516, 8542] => -0.007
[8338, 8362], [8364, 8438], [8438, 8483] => 0.020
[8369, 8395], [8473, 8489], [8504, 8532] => -0.022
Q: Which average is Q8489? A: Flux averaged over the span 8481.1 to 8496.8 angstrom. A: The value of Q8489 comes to 6.09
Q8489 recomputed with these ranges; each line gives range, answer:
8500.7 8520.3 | 5.99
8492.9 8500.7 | 5.41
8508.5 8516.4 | 5.95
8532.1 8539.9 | 5.66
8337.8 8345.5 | 6.23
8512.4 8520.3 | 5.82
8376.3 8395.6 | 5.99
